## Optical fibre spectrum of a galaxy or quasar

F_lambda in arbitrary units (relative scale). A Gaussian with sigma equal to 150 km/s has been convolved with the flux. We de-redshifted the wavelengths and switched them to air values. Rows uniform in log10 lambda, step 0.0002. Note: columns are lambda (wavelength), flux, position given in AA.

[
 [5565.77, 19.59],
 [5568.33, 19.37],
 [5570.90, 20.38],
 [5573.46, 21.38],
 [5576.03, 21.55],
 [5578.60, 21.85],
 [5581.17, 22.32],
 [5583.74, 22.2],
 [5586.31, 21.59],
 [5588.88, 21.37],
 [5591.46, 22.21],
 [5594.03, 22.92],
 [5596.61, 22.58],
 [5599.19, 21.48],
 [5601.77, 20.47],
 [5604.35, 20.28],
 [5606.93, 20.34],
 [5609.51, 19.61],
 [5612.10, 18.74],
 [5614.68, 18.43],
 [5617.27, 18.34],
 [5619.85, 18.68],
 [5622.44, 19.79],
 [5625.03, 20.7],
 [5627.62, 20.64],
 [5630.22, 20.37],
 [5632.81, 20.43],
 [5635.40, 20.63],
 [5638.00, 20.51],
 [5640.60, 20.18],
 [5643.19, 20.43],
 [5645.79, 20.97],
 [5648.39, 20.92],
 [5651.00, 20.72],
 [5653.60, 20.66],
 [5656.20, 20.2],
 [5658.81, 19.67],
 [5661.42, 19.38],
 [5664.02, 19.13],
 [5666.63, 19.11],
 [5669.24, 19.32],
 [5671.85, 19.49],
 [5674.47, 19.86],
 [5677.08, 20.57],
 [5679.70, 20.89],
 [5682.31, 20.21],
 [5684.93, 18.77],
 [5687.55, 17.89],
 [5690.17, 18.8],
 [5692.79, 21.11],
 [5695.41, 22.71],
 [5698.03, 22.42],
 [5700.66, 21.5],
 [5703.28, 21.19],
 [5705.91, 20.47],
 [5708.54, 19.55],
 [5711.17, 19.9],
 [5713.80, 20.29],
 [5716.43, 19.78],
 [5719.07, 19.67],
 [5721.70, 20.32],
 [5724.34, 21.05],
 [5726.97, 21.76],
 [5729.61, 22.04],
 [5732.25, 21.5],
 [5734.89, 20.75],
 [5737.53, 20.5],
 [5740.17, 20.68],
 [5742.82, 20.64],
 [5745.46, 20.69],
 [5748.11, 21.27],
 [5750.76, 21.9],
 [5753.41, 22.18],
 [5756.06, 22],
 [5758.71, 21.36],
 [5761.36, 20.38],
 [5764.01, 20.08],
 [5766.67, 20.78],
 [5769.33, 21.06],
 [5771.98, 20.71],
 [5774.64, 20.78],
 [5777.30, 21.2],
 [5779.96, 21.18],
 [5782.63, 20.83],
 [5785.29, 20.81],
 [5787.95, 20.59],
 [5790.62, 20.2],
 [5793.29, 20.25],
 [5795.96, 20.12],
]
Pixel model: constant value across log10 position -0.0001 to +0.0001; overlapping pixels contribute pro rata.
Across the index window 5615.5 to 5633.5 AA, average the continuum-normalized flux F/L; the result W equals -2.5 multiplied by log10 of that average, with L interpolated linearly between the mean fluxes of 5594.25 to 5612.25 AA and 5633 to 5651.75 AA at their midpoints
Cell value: 0.05 mag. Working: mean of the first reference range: 20.7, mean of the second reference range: 20.6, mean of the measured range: 19.8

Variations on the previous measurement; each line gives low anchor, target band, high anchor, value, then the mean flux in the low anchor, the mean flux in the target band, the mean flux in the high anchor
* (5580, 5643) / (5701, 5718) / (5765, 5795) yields 0.023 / 20.6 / 20.3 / 20.7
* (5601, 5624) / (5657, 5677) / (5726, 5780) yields 0.031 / 19.4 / 19.5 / 21.1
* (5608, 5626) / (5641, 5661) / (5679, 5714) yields -0.040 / 19.2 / 20.4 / 20.4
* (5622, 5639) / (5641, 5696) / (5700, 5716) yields 0.023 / 20.5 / 20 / 20.4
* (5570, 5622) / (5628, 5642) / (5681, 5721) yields 0.010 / 20.8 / 20.4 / 20.3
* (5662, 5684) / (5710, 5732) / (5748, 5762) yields 0.011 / 19.8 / 20.6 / 21.6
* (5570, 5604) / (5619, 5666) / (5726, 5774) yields 0.066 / 21.7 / 20.2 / 21.1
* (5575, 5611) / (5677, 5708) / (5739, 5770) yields 0.037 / 21.5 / 20.5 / 21.1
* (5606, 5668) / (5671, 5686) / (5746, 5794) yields 0.015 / 19.9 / 20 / 21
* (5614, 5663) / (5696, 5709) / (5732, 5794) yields -0.036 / 20.1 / 21.2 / 20.9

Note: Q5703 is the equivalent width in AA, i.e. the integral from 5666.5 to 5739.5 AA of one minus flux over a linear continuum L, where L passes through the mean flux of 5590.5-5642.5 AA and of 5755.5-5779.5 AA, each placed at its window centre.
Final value 0.9 AA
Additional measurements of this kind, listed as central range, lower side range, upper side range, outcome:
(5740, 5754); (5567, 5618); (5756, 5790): -0.2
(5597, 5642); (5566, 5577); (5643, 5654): 1.4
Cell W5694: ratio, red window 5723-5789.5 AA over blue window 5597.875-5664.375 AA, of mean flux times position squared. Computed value 1.10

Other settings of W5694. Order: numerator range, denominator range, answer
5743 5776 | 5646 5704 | 1.07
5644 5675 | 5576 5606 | 0.94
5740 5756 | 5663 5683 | 1.10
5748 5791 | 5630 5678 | 1.09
